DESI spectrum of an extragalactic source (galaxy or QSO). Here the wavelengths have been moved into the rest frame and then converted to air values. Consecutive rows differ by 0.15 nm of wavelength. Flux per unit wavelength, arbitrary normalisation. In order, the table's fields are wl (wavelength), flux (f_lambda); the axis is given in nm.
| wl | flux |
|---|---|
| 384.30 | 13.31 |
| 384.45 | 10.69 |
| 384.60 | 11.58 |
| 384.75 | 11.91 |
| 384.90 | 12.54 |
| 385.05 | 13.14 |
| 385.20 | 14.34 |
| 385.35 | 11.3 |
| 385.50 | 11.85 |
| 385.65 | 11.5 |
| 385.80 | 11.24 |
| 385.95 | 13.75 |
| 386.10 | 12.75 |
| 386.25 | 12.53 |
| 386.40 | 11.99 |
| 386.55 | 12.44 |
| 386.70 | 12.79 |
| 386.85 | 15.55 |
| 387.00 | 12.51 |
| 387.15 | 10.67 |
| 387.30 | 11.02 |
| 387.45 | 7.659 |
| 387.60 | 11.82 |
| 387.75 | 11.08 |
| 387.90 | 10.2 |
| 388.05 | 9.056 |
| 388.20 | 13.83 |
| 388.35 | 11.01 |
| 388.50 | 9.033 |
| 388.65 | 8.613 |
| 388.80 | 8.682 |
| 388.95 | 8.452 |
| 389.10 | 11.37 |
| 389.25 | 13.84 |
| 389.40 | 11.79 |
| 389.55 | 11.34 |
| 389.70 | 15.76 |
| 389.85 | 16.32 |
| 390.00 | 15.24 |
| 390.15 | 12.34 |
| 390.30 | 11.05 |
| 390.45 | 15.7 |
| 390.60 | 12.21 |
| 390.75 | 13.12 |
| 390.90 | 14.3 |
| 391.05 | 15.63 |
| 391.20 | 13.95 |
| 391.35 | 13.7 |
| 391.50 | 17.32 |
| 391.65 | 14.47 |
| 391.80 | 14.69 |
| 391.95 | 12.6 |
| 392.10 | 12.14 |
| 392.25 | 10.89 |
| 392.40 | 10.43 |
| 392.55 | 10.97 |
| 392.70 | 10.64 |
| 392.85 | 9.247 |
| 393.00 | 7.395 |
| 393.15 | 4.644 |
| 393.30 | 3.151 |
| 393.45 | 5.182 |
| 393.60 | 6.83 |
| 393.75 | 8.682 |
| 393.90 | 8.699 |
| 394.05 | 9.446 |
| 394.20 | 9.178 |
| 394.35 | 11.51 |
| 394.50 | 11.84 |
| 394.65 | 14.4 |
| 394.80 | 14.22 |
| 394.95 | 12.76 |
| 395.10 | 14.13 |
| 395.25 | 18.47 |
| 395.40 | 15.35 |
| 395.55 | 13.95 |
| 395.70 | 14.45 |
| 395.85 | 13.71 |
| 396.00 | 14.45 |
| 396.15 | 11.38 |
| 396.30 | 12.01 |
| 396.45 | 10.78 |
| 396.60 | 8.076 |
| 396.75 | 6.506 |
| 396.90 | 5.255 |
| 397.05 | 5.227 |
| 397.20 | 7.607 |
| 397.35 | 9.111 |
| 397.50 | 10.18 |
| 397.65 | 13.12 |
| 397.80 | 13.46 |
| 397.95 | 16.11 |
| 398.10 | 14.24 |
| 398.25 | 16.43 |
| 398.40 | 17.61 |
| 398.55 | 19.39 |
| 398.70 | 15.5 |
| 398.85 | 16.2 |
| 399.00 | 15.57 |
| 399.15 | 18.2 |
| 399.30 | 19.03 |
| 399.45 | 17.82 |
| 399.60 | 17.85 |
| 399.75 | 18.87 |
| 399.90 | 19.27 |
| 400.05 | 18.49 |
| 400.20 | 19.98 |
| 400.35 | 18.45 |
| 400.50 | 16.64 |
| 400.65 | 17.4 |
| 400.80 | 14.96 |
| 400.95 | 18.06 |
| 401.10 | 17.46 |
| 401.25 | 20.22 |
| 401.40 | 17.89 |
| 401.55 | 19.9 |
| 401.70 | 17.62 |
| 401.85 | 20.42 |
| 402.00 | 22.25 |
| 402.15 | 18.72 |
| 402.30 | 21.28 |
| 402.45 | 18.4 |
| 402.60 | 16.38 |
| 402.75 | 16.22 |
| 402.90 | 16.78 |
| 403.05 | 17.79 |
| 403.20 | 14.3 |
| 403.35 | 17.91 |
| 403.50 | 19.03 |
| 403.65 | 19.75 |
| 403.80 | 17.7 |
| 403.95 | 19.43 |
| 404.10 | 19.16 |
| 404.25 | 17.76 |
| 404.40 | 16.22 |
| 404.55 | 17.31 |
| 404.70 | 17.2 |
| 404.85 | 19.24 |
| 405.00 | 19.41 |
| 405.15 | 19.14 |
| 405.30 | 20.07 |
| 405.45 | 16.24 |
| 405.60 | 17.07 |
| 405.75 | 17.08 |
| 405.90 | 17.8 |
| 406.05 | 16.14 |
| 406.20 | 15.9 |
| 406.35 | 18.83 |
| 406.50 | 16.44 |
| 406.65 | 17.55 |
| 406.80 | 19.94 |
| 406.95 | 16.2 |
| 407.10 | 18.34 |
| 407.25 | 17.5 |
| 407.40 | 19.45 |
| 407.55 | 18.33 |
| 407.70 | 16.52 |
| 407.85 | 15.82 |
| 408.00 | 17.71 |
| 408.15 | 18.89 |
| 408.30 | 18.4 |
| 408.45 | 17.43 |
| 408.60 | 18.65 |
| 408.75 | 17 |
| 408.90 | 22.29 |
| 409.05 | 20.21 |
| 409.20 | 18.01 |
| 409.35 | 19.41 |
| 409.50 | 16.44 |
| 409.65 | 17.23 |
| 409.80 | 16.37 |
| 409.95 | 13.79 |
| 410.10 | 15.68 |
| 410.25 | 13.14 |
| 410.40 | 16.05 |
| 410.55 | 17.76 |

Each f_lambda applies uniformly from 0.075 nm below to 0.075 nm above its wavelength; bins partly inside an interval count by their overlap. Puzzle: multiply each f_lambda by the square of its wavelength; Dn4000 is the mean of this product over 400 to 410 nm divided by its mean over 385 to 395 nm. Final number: 1.67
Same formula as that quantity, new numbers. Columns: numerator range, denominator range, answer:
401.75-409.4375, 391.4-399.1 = 1.62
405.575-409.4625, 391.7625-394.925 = 1.96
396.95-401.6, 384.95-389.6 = 1.48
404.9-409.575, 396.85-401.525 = 1.19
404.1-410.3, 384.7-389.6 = 1.69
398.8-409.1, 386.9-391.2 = 1.63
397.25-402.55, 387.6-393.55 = 1.57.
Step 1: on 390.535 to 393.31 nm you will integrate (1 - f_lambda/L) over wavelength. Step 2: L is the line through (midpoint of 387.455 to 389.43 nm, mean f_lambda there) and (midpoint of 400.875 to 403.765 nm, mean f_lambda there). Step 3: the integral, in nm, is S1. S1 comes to 0.12 nm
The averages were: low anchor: 10.5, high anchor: 18.4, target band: 11.9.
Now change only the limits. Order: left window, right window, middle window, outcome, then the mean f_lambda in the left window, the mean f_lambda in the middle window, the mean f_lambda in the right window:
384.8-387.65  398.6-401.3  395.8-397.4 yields 0.680 nm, 12.2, 9.4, 17.8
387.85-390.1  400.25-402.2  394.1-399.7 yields 0.948 nm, 11.7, 13.4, 18.5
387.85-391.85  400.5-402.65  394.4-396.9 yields 0.465 nm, 12.7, 12.7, 18.6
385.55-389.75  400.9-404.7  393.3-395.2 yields 0.542 nm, 11.5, 10.4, 18.3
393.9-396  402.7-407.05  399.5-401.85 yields -0.366 nm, 13.2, 18.3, 17.7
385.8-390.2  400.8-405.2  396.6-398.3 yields 0.588 nm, 11.8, 10.5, 18.3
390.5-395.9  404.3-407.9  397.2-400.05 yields -0.303 nm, 11.8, 15.8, 17.7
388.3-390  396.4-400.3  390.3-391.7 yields -0.244 nm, 11.6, 14.3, 14.3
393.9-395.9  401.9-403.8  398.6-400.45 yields -0.208 nm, 13.2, 17.9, 18.2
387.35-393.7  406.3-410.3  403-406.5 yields -0.309 nm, 11.4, 17.8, 17.6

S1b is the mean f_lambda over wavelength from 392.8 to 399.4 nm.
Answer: 11.9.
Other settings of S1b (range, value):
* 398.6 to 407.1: 18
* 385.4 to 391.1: 12.1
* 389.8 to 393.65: 11.7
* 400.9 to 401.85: 18.7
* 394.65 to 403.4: 15.6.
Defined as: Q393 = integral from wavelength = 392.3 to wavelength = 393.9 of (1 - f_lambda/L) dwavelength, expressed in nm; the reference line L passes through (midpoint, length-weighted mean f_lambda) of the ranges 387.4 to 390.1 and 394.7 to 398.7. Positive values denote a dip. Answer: 0.57 nm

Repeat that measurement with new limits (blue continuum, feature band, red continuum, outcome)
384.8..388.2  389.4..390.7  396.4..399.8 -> -0.124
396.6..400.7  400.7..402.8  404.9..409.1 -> -0.338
